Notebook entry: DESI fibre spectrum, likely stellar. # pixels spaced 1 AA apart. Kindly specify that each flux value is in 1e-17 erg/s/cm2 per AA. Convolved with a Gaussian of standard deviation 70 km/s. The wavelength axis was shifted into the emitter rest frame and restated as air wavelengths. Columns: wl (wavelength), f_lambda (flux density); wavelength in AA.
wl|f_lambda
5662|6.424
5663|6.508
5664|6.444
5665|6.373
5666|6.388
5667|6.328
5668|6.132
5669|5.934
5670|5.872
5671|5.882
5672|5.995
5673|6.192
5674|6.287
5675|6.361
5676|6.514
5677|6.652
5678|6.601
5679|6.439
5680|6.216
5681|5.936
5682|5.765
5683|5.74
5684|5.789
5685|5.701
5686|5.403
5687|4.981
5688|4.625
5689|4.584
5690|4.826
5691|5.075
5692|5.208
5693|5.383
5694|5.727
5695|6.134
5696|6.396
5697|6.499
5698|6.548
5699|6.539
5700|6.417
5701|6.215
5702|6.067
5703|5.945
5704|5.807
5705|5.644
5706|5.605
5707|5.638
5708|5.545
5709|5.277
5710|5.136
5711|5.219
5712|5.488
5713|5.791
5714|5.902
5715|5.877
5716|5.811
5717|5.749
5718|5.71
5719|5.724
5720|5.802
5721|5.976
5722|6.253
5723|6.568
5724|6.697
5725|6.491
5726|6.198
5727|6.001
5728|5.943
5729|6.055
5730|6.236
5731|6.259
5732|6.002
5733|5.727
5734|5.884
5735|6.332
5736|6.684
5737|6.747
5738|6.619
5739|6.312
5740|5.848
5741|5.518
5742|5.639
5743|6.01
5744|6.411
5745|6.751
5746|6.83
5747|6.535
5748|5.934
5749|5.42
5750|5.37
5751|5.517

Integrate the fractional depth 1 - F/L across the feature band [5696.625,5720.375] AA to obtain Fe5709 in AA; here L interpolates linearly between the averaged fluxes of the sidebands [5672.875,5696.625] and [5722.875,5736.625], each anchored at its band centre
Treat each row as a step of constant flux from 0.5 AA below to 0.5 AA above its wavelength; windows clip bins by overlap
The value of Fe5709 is 0.7 AA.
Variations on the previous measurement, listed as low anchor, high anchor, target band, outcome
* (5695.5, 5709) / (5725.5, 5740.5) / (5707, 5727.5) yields 0.9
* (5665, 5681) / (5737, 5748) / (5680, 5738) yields 3.7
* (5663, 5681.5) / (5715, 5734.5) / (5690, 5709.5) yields 1.0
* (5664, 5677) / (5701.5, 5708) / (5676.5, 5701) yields 0.7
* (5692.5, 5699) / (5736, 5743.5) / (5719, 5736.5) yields -0.1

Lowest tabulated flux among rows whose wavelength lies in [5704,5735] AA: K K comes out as 5.136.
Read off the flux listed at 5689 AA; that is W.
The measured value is 4.584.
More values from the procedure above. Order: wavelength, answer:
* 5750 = 5.37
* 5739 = 6.312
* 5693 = 5.383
